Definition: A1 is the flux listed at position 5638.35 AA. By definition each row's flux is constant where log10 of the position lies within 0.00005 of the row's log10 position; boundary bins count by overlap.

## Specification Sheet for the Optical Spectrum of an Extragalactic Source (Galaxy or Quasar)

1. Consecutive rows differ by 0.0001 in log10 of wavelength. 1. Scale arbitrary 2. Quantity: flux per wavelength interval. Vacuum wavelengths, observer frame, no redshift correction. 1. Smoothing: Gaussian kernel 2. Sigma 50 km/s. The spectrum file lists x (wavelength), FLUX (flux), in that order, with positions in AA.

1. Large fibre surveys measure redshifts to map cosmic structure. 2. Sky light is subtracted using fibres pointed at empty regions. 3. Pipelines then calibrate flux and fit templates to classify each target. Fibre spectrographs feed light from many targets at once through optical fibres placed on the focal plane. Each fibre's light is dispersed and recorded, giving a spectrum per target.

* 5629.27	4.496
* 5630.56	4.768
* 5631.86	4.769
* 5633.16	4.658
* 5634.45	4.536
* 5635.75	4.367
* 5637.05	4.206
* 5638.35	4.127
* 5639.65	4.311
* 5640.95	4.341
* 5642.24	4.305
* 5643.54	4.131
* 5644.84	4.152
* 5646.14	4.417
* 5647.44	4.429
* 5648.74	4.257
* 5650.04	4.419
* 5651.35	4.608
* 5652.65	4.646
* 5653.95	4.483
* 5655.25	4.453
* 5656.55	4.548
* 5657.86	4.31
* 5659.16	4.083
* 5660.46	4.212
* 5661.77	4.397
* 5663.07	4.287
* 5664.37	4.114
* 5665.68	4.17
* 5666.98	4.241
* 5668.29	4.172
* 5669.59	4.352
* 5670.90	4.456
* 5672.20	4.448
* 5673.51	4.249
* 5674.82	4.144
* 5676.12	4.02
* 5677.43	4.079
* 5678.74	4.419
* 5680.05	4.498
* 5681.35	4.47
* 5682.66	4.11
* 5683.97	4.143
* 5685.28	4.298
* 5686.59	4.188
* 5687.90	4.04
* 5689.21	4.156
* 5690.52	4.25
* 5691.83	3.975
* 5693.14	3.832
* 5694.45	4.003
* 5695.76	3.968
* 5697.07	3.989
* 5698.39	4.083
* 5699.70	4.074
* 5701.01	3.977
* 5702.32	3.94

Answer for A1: 4.127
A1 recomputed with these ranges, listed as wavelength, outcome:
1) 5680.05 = 4.498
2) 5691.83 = 3.975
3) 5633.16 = 4.658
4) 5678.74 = 4.419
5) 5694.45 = 4.003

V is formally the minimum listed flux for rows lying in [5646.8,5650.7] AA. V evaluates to 4.257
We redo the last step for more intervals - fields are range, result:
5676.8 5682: 4.079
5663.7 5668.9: 4.114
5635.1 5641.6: 4.127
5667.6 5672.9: 4.172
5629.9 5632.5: 4.768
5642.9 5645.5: 4.131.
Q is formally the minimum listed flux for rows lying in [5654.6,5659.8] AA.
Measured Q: 4.083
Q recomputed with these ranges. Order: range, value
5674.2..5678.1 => 4.02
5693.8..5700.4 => 3.968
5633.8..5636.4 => 4.367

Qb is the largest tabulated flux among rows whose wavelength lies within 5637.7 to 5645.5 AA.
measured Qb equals 4.341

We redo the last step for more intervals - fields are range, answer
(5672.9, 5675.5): 4.249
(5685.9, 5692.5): 4.25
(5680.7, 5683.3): 4.47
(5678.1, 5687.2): 4.498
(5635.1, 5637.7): 4.367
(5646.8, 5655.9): 4.646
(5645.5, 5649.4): 4.429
